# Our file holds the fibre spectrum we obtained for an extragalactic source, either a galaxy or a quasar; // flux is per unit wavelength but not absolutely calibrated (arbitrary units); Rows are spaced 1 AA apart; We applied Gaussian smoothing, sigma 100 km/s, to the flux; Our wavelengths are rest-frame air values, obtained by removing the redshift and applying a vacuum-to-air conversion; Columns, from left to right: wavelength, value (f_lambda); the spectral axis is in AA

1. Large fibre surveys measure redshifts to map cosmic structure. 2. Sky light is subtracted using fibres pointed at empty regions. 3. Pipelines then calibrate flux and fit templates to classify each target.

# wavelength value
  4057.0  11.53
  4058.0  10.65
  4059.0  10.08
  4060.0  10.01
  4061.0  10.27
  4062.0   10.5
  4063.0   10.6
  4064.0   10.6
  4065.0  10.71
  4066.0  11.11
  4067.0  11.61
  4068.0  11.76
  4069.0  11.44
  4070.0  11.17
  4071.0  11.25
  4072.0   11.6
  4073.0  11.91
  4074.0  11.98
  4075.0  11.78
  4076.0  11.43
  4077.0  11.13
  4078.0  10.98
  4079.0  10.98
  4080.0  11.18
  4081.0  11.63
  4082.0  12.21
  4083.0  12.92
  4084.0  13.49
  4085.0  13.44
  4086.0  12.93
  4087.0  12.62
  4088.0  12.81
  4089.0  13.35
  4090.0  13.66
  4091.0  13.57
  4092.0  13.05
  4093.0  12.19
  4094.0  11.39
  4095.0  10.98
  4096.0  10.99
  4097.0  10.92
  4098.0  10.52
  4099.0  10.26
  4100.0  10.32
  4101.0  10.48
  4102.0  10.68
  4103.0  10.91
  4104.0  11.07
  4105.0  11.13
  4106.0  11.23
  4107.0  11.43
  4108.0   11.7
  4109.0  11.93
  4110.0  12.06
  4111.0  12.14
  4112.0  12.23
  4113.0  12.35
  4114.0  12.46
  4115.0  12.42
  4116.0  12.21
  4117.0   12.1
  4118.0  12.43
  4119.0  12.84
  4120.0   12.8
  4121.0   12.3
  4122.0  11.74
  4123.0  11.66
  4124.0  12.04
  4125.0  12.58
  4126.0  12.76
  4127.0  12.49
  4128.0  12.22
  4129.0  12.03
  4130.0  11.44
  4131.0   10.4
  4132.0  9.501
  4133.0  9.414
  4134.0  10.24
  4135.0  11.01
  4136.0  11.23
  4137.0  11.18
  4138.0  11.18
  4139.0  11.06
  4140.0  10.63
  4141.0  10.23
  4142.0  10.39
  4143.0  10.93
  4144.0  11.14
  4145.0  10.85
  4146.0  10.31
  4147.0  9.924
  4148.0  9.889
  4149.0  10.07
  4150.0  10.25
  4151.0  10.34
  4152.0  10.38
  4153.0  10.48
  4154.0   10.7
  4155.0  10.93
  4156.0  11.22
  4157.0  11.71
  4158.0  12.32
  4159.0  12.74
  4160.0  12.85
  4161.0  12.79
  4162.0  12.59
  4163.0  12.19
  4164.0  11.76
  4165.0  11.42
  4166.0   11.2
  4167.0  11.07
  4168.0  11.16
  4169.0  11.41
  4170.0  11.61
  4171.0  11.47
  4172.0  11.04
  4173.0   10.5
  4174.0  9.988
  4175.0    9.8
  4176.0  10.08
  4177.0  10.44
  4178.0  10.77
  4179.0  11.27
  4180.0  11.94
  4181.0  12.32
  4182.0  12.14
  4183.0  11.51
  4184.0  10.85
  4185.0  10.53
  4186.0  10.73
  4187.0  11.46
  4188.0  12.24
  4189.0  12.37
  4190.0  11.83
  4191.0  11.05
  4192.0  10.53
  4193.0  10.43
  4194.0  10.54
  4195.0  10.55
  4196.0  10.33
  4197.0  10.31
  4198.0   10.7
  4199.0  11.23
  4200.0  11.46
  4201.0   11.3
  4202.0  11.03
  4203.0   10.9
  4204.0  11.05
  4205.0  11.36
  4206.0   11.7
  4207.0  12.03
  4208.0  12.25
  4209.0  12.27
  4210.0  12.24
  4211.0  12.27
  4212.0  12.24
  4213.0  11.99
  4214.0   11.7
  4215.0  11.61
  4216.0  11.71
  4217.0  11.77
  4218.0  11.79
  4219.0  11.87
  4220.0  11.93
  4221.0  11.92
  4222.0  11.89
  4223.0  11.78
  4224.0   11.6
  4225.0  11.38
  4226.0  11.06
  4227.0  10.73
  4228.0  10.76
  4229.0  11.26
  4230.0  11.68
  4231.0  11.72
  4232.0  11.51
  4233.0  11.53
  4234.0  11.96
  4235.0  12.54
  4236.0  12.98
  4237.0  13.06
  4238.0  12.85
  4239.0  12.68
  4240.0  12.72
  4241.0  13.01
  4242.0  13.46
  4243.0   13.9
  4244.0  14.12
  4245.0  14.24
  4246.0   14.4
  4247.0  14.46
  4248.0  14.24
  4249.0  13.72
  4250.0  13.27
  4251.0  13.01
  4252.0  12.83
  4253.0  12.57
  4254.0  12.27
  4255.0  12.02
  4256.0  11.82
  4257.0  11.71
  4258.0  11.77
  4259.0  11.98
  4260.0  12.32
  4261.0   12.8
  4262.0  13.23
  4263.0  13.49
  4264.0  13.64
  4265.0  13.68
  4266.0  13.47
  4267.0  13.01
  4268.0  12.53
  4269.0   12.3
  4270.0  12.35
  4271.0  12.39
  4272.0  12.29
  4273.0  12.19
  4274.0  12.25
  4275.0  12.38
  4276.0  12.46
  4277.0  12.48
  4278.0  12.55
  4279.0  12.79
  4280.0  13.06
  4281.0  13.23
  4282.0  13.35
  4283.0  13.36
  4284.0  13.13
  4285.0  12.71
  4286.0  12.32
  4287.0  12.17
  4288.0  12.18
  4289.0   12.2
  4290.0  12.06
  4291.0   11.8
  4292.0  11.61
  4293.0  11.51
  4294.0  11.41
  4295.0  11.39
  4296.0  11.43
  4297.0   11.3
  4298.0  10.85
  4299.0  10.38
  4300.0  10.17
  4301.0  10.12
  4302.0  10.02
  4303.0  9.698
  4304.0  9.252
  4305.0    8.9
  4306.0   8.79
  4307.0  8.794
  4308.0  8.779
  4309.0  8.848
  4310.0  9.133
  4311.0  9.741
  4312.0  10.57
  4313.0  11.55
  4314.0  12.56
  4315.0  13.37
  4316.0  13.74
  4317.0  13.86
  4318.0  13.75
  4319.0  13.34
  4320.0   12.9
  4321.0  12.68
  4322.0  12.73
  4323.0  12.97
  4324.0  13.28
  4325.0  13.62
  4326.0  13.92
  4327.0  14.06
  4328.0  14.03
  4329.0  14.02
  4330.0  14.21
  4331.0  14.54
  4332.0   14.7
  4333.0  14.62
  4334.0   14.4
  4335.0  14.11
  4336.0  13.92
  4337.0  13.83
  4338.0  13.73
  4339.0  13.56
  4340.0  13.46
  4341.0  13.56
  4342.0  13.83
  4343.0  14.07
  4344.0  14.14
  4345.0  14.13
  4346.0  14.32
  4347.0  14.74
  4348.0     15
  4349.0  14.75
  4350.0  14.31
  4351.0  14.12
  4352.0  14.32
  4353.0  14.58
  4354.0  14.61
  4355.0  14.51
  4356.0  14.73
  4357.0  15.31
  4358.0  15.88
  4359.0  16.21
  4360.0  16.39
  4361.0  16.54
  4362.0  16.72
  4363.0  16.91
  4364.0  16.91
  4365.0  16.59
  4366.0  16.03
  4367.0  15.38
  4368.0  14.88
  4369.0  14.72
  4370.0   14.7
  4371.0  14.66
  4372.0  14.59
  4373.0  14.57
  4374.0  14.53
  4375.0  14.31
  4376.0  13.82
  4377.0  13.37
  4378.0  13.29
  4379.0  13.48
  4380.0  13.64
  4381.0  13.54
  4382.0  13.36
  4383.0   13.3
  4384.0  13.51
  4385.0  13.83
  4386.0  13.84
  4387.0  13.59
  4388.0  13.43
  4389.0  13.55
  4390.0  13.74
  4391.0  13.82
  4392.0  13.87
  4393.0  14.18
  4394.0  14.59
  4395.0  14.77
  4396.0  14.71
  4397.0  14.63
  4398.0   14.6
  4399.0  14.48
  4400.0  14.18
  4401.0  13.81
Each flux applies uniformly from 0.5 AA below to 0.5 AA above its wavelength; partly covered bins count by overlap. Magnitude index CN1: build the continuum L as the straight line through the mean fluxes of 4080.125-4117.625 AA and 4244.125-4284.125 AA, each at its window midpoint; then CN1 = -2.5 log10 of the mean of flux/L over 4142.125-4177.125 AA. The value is 0.11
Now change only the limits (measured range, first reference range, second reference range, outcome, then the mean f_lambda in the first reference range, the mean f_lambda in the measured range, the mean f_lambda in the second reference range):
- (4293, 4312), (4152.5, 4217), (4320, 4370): 0.34 mag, 11.4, 10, 14.6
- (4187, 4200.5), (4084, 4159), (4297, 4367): 0.10 mag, 11.5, 11.1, 13.3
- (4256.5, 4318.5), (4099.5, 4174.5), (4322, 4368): 0.16 mag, 11.4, 11.8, 14.6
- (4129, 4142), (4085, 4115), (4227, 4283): 0.13 mag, 11.8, 10.7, 12.7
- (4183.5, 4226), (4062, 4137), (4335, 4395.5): 0.12 mag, 11.7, 11.4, 14.5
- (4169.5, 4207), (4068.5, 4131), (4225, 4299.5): 0.11 mag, 11.9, 11.1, 12.5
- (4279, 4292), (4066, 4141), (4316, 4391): 0.08 mag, 11.7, 12.6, 14.3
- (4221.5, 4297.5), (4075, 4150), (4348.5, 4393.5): 0.07 mag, 11.6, 12.5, 14.6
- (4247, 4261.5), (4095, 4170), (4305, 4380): 0.01 mag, 11.4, 12.7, 13.8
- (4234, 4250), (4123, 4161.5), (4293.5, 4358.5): -0.12 mag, 11.1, 13.4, 12.8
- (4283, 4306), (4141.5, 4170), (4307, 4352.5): 0.15 mag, 11.2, 11.2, 13.3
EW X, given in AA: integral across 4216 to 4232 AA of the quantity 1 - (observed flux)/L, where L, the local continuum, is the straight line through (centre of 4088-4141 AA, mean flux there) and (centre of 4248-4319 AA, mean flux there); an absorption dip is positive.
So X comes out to 0.4 AA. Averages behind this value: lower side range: 11.6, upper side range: 12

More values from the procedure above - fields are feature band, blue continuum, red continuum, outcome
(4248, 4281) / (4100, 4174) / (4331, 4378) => 1.7 AA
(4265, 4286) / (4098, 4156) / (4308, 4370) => 0.7 AA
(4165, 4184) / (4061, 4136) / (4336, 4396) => 2.1 AA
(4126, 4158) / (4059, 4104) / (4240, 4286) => 3.2 AA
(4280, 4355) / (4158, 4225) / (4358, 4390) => 5.8 AA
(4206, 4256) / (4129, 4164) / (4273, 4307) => -4.6 AA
